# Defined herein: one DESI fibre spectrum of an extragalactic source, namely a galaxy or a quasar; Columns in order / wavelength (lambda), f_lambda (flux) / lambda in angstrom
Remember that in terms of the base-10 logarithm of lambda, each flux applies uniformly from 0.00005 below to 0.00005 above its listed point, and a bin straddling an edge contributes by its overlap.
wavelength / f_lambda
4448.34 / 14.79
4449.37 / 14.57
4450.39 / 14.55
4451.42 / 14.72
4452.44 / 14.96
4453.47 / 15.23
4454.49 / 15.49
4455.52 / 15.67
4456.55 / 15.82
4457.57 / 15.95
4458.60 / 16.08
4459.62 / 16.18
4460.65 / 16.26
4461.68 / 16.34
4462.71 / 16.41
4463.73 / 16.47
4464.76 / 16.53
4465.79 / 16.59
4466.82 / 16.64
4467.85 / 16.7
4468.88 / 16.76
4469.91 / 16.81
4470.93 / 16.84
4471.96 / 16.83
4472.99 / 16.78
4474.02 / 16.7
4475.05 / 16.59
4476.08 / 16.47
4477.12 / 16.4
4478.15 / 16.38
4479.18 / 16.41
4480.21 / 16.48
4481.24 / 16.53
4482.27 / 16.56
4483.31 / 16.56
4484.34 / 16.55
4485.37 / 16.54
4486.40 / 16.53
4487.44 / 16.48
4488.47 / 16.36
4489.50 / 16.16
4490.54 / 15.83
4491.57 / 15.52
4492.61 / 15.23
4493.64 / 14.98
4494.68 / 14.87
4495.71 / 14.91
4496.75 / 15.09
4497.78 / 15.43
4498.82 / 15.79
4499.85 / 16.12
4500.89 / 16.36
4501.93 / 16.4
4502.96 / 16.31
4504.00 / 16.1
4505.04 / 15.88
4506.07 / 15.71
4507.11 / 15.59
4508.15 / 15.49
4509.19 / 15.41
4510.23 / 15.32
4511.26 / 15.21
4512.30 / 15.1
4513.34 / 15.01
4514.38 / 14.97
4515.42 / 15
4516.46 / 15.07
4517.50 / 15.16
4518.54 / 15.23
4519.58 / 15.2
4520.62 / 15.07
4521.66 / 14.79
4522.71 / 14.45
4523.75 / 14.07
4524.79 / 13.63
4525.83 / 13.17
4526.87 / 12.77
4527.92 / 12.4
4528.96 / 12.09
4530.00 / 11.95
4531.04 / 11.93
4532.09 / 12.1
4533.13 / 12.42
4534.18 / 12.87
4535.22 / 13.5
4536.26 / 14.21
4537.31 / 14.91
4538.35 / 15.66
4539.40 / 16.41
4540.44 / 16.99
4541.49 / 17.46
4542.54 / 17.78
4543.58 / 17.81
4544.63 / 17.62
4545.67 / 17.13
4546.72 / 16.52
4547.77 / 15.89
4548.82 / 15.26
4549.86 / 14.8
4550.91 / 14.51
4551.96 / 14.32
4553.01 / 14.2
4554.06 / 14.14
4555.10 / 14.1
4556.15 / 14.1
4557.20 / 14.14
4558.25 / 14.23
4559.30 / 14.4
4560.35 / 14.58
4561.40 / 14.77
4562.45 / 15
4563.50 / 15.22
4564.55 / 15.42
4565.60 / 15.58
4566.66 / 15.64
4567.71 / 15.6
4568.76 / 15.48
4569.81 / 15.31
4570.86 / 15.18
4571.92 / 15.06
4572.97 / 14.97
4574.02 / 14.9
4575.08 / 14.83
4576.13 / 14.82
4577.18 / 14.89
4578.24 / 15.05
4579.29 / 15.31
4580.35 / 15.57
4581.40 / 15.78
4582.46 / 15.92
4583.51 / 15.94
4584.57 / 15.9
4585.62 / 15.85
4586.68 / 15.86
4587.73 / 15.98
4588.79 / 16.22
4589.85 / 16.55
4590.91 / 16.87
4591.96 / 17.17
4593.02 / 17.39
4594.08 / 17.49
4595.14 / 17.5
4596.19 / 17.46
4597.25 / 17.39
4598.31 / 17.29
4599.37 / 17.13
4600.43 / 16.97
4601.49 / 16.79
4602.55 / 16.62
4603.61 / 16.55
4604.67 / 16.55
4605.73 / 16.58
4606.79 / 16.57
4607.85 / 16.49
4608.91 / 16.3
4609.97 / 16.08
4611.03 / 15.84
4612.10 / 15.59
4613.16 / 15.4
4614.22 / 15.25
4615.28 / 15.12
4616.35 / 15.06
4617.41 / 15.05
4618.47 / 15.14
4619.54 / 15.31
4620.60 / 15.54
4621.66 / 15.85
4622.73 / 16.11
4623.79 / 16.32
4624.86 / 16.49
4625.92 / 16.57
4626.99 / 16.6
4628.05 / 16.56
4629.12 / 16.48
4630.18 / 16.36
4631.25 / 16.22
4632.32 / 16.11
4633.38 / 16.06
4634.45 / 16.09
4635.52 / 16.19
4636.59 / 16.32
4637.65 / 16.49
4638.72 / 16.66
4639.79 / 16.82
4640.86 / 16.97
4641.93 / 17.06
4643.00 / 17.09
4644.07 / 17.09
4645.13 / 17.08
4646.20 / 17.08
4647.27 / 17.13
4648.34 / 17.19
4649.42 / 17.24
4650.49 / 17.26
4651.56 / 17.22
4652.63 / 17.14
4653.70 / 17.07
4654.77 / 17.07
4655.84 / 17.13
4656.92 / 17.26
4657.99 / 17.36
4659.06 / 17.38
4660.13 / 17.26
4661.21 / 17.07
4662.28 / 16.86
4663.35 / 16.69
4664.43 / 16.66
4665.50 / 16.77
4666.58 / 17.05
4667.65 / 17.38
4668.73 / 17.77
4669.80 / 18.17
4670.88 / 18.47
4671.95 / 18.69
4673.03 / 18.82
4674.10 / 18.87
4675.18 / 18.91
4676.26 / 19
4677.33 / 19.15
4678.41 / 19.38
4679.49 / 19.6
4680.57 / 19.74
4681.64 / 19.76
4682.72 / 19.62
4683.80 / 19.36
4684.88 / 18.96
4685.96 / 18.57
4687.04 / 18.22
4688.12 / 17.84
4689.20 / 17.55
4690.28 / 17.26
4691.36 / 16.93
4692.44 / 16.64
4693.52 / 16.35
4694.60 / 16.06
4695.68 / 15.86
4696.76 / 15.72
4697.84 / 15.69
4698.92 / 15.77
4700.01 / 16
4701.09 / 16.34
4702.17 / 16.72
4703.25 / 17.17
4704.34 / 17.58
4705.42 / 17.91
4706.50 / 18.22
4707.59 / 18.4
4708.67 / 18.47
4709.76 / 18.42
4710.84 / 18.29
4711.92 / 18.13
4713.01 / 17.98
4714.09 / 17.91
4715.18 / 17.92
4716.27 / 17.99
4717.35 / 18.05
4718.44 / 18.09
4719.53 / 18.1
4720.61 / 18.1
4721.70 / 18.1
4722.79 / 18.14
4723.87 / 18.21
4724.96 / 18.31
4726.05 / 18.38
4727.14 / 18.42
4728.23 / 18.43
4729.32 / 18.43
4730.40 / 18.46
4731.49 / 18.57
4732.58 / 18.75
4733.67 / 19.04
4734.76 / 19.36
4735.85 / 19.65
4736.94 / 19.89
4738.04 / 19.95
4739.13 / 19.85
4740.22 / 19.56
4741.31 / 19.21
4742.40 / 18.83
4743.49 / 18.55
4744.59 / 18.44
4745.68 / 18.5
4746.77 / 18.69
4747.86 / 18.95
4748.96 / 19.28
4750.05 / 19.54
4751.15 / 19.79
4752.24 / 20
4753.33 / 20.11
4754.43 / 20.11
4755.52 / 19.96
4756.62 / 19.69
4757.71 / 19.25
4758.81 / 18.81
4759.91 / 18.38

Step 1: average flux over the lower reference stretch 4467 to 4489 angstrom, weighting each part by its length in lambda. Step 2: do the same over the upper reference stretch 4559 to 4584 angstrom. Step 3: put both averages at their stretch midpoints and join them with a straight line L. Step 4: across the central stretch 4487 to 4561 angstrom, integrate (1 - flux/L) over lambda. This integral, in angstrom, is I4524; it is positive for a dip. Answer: 4.2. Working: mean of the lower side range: 16.6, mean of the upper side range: 15.2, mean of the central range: 15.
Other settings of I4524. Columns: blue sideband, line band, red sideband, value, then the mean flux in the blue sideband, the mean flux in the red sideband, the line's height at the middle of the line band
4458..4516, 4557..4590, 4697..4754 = 3.12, 16.1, 18.4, 16.9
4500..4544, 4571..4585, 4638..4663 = 0.47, 14.8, 17.1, 15.8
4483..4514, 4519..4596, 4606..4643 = 3.89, 15.8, 16.1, 15.9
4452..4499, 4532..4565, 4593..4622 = 2.25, 16.1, 16.3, 16.2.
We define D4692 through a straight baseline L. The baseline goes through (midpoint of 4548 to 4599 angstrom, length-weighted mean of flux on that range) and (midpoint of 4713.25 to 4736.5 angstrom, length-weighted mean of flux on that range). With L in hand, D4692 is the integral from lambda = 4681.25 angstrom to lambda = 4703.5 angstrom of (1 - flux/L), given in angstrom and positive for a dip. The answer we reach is 0.7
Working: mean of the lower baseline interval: 15.5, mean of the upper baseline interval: 18.4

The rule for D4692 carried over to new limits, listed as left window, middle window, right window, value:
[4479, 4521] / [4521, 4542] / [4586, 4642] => 2.64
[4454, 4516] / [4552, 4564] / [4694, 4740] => 1.60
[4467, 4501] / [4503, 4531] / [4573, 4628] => 2.74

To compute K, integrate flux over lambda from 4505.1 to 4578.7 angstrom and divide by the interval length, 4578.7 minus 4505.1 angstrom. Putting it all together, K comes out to 14.9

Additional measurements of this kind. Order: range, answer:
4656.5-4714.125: 17.7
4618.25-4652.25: 16.5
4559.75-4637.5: 16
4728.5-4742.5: 19.2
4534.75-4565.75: 15.4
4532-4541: 14.5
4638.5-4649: 17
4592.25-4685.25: 17.1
